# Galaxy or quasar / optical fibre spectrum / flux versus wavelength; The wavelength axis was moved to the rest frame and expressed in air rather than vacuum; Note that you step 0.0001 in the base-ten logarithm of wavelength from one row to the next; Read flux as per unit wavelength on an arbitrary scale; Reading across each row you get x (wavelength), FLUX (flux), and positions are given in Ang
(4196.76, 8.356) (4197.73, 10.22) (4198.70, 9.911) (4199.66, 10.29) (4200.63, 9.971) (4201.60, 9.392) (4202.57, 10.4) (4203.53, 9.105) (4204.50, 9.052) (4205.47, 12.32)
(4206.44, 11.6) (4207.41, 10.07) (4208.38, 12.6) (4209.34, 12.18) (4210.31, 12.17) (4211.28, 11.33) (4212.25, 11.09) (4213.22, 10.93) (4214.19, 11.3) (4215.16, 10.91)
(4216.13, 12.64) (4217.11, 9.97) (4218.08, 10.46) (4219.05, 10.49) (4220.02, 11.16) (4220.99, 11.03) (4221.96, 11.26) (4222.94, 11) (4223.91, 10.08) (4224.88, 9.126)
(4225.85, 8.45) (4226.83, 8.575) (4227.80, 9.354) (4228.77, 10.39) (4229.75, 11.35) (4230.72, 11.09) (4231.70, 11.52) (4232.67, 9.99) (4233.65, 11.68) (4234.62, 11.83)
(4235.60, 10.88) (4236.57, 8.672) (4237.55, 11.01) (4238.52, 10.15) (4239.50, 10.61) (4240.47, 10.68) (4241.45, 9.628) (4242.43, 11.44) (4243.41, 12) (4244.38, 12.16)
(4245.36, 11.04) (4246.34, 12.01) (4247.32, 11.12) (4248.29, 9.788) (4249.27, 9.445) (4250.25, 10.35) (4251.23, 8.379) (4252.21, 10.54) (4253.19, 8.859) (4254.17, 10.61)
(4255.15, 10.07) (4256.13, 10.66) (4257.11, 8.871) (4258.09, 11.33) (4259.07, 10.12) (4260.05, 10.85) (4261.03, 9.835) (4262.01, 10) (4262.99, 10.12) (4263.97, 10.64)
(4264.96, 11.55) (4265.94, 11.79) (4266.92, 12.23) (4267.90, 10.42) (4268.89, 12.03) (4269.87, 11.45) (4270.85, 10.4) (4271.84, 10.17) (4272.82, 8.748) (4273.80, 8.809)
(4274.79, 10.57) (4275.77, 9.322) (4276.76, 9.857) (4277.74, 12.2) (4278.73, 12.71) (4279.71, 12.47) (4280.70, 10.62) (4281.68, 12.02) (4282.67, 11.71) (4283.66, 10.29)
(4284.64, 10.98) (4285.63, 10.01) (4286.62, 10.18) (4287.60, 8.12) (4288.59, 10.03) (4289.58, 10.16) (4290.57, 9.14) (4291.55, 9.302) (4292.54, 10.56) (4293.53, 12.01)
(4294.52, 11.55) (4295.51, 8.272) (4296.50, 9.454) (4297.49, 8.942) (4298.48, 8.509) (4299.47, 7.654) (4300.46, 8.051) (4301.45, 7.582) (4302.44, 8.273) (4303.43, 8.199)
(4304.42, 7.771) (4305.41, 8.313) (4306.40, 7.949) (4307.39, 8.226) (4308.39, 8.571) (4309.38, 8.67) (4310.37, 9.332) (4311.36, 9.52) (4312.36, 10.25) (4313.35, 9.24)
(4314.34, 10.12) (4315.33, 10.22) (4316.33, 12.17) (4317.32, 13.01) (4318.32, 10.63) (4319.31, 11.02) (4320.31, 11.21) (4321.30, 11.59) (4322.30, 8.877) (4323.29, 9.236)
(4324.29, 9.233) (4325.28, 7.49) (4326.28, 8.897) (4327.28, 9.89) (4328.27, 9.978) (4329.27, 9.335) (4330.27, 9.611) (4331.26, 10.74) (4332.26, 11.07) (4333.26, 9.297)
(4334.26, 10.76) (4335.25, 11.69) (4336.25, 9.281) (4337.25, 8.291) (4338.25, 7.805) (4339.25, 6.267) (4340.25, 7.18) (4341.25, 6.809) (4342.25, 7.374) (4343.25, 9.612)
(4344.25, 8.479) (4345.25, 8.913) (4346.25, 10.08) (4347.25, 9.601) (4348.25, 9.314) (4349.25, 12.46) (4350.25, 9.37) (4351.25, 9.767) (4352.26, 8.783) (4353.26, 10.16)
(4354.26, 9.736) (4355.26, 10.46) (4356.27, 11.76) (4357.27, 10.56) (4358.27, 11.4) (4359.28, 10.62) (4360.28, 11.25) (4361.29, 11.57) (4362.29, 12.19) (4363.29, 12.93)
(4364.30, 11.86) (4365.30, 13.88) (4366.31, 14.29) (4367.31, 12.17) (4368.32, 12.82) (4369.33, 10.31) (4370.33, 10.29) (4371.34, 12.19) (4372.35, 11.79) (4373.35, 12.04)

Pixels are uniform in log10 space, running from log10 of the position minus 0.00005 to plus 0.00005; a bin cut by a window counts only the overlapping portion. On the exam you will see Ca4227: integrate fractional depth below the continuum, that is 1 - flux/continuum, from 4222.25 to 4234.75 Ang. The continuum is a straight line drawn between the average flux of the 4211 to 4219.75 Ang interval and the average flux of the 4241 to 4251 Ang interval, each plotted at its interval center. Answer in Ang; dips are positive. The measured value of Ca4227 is 0.71 Ang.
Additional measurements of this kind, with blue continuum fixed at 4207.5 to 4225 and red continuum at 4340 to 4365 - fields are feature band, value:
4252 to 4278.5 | 0.7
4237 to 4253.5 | 0.5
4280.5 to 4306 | 2.6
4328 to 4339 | 0.6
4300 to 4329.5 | 2.8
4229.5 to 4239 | 0.2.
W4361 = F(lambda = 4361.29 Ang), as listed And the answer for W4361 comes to 11.57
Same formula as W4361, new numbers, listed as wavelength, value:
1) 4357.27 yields 10.56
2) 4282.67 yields 11.71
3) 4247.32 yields 11.12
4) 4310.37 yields 9.332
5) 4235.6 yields 10.88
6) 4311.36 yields 9.52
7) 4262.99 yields 10.12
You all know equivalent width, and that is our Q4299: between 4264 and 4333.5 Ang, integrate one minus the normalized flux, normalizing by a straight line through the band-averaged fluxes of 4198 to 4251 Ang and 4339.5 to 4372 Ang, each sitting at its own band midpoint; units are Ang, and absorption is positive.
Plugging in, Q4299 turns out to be 4.1 Ang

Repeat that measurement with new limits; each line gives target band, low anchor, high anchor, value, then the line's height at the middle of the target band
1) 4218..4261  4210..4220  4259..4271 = 2.2 Ang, 11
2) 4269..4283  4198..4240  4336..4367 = -0.6 Ang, 10.4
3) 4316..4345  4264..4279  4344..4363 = 2.7 Ang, 10.5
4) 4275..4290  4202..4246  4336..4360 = -0.9 Ang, 10.1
